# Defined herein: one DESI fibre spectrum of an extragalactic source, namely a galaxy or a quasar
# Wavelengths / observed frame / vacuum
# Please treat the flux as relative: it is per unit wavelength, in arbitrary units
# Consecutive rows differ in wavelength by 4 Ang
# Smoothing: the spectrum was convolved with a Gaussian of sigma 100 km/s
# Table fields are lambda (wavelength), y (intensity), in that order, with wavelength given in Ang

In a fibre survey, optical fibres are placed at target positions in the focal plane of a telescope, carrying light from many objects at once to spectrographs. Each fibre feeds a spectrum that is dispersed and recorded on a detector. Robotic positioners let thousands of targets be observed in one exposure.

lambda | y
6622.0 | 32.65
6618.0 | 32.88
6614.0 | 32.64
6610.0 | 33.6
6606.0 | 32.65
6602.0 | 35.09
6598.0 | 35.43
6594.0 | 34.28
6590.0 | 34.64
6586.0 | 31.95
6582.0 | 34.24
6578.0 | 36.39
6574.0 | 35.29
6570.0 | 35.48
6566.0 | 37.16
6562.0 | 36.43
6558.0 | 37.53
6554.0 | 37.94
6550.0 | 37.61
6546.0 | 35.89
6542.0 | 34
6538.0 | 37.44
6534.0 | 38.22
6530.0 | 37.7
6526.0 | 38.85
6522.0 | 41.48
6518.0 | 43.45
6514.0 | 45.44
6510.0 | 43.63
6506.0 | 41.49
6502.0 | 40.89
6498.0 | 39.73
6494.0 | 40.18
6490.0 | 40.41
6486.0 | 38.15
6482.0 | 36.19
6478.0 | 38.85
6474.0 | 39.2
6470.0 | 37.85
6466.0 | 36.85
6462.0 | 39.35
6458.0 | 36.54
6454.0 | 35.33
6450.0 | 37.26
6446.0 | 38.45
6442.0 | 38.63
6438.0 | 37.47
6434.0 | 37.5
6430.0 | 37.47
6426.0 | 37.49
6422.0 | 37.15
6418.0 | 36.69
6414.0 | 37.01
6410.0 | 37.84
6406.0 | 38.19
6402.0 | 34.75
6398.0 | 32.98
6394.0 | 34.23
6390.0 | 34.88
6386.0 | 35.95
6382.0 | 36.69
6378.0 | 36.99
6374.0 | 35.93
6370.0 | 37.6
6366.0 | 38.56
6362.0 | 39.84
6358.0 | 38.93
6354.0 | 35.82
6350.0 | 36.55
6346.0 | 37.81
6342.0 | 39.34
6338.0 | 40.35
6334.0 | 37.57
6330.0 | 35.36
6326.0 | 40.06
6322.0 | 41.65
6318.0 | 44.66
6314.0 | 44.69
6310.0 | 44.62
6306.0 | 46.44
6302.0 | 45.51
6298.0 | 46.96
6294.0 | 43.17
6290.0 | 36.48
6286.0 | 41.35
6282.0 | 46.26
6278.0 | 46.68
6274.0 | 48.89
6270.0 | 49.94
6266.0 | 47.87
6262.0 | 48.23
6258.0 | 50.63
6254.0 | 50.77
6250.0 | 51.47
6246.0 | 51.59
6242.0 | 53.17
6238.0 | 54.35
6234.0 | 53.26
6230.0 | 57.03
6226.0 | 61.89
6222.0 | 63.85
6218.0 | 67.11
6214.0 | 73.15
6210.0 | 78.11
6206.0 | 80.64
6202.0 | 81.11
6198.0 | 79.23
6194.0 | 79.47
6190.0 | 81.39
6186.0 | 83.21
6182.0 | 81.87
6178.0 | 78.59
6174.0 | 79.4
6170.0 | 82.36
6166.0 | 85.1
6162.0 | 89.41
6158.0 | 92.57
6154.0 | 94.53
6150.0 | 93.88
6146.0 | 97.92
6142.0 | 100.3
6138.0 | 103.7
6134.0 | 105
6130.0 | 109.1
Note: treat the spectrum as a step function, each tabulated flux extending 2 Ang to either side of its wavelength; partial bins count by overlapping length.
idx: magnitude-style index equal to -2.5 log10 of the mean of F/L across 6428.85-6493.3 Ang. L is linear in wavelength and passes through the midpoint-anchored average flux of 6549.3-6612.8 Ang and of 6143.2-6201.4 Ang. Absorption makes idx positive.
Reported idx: 0.30 mag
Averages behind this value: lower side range 85.7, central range 37.9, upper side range 35.3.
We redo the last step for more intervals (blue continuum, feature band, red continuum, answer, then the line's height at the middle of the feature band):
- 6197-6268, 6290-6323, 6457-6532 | 0.236 mag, 55.1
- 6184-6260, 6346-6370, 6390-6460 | 0.217 mag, 46.3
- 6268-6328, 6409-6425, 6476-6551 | 0.126 mag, 41.7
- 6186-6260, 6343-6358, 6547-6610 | 0.418 mag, 54.6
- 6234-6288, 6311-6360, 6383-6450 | 0.102 mag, 43.3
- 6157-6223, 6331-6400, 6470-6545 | 0.480 mag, 57.6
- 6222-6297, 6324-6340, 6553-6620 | 0.212 mag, 46.6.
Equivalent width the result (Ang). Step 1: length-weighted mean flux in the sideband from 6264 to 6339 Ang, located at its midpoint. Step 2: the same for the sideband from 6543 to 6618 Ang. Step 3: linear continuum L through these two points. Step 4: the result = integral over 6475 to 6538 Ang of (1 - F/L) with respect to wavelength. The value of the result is -4.7 Ang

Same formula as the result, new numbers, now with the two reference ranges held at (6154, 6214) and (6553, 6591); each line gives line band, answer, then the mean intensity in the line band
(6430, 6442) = 3.3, 37.7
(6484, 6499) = 1.9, 39.6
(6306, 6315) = 3.0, 45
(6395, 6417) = 7.7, 36.1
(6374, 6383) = 3.4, 36.7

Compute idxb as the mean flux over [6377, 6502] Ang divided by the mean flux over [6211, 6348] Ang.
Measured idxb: 0.77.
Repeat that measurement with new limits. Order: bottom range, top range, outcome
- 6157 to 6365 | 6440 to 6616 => 0.66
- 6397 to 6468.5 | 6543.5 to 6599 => 0.96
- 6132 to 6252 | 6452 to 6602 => 0.49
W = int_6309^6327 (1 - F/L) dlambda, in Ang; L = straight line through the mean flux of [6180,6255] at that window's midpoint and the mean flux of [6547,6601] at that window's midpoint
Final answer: 4.7 Ang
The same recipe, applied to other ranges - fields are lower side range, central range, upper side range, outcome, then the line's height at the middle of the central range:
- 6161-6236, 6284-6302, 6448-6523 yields 6.0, 63.6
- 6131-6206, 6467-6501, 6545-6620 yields 6.3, 47.8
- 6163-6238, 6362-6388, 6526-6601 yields 8.7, 56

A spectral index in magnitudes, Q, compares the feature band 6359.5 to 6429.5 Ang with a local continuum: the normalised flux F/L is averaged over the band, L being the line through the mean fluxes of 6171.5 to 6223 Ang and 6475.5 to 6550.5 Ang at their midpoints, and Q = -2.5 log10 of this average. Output 0.42 mag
